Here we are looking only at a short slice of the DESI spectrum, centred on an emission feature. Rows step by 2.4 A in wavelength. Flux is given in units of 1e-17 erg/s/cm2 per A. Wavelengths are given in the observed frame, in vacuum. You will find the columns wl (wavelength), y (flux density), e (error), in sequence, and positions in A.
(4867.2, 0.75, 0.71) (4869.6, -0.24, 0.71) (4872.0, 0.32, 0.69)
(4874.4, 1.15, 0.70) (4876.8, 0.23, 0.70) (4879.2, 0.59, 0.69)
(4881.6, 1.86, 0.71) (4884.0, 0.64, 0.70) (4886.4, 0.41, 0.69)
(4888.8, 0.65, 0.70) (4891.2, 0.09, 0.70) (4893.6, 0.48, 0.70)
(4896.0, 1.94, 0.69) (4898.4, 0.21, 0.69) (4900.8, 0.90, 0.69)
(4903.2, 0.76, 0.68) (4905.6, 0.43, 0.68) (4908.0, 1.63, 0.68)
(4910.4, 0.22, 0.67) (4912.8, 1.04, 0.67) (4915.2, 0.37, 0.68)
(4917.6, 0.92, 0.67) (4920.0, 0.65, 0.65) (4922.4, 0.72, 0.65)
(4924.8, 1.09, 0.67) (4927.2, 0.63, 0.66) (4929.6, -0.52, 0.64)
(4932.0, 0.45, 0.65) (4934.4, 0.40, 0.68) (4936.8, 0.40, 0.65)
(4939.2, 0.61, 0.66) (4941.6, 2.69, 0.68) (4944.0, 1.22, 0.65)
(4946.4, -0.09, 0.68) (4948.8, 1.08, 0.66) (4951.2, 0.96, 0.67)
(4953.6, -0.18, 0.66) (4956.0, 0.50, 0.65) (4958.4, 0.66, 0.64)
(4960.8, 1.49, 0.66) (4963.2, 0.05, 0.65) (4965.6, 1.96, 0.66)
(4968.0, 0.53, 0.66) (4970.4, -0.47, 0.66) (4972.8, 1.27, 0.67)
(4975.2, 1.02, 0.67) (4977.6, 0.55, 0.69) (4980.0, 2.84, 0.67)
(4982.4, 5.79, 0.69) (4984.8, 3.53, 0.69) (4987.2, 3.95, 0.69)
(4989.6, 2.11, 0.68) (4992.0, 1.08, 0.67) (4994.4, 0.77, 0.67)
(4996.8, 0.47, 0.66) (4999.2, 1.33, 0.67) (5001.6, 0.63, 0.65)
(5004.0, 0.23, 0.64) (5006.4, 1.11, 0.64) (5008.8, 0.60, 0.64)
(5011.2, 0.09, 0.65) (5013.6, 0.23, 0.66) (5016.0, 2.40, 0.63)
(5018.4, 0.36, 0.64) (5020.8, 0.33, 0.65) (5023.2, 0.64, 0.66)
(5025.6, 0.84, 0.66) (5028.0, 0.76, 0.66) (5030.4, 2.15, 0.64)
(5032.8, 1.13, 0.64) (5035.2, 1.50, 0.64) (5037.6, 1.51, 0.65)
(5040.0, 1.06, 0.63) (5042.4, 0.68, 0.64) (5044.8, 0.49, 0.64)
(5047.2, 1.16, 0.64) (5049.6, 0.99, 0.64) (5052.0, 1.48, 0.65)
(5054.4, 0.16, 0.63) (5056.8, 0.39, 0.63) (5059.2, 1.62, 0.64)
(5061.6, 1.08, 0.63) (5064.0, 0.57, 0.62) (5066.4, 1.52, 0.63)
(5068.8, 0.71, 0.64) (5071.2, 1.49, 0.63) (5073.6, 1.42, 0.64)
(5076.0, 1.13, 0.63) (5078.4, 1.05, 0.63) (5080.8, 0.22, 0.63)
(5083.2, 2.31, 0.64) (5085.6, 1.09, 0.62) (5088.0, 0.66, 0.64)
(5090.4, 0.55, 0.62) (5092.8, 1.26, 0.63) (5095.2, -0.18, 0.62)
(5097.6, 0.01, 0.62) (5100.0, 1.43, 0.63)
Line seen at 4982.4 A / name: [O II] 3727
